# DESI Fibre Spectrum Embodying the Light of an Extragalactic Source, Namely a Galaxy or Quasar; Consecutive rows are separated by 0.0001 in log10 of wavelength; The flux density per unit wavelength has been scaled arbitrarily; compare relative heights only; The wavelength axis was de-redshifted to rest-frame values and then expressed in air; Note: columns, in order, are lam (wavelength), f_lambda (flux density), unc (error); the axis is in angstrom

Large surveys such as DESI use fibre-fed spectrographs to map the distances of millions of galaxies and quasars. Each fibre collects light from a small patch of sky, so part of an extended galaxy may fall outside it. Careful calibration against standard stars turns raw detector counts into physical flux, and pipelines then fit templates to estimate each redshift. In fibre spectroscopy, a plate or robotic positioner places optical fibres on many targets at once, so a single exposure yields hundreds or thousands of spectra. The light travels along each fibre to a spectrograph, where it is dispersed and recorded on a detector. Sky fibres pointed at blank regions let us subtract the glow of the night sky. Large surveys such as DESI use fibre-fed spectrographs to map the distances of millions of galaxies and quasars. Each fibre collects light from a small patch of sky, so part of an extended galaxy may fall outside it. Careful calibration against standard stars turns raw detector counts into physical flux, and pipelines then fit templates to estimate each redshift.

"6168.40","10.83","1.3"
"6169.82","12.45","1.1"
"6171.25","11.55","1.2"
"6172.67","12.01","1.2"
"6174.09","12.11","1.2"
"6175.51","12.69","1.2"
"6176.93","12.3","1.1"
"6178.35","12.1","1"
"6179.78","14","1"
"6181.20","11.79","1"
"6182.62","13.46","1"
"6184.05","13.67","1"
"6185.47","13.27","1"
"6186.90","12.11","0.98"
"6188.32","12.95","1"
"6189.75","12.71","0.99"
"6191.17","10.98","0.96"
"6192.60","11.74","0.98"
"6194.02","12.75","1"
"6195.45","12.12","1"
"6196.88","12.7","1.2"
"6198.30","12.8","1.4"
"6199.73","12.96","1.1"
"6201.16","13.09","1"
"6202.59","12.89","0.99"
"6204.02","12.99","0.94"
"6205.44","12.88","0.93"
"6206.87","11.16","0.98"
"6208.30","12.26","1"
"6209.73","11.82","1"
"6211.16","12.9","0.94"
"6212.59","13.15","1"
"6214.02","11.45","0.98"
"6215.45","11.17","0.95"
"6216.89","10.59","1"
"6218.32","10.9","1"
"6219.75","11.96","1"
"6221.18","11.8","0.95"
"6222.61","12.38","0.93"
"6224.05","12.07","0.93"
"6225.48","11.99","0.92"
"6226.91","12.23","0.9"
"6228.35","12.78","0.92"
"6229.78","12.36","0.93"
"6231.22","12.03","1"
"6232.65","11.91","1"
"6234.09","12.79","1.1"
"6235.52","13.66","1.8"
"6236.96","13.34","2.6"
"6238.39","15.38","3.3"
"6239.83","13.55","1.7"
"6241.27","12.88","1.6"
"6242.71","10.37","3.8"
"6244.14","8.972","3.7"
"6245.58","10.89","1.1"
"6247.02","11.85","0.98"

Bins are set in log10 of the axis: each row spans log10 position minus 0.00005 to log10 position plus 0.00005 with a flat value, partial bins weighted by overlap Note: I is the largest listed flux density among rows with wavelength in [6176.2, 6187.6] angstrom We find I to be 14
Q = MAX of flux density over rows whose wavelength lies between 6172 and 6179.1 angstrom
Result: 12.69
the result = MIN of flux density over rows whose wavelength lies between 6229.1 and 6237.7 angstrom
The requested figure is 11.91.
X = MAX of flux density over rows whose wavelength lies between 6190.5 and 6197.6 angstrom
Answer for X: 12.75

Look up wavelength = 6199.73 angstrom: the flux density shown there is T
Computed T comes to 12.96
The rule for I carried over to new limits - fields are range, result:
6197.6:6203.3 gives 13.09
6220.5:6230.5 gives 12.78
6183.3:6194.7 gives 13.67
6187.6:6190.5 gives 12.95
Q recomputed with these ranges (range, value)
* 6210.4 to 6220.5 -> 13.15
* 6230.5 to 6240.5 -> 15.38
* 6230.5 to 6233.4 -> 12.03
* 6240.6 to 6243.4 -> 12.88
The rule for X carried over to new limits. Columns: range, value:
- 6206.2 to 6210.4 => 12.26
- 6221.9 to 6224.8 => 12.38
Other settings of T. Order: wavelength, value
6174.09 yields 12.11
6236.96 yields 13.34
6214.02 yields 11.45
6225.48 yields 11.99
